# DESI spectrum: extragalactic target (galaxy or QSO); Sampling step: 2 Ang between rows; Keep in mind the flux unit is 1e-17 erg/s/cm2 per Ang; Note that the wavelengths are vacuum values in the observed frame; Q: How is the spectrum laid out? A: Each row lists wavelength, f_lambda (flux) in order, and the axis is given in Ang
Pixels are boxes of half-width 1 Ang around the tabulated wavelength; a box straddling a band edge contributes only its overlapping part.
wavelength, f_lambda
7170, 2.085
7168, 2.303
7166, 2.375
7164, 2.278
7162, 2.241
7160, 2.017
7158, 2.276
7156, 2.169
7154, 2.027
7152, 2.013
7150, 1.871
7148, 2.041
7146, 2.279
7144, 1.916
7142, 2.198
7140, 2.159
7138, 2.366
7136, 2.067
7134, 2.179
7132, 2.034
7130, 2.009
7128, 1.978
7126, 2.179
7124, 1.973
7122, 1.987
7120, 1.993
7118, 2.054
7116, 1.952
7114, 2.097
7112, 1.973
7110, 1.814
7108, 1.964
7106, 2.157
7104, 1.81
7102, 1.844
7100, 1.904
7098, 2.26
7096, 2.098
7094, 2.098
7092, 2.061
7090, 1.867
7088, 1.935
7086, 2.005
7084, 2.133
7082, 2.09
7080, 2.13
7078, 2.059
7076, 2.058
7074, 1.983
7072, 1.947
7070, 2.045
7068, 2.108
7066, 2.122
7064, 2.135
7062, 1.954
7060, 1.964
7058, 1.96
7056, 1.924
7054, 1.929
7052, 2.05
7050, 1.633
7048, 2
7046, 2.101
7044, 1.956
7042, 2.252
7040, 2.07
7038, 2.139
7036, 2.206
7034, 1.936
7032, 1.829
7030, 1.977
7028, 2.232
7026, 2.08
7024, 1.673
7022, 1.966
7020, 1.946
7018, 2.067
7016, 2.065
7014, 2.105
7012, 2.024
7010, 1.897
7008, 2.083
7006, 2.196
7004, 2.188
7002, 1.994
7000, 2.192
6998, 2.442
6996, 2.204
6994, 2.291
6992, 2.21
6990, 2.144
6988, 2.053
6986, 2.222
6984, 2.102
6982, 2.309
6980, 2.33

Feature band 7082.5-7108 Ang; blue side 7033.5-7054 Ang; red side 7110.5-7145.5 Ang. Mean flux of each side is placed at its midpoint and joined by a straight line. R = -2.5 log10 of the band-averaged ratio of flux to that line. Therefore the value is 0.020 mag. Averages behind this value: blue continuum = 2.03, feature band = 2.01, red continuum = 2.06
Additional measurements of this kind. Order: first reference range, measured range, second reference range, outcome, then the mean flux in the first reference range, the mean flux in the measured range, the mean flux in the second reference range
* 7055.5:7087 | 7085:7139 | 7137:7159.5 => 0.03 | 2.04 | 2.02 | 2.12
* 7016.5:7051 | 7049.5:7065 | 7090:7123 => 0.03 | 2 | 1.95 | 2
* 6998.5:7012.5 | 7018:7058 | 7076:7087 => 0.05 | 2.1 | 2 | 2.08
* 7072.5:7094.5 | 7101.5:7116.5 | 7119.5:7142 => 0.06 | 2.03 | 1.95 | 2.09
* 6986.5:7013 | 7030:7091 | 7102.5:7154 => 0.04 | 2.15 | 2.02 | 2.04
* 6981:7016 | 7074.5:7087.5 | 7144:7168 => 0.04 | 2.15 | 2.07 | 2.14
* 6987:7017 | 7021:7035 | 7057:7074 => 0.07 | 2.14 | 1.96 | 2.03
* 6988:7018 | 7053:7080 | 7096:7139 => 0.03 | 2.14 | 2.02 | 2.03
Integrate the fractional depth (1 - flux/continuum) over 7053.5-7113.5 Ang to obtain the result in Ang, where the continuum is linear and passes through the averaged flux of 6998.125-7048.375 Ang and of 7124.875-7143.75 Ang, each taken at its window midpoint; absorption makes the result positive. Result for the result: 2.2 Ang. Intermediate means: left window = 2.05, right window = 2.12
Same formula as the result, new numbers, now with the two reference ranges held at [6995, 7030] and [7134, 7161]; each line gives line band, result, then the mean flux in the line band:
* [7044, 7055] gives 0.7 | 1.94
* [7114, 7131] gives 0.7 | 2.02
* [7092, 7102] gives 0.2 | 2.06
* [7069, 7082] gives 0.3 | 2.04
